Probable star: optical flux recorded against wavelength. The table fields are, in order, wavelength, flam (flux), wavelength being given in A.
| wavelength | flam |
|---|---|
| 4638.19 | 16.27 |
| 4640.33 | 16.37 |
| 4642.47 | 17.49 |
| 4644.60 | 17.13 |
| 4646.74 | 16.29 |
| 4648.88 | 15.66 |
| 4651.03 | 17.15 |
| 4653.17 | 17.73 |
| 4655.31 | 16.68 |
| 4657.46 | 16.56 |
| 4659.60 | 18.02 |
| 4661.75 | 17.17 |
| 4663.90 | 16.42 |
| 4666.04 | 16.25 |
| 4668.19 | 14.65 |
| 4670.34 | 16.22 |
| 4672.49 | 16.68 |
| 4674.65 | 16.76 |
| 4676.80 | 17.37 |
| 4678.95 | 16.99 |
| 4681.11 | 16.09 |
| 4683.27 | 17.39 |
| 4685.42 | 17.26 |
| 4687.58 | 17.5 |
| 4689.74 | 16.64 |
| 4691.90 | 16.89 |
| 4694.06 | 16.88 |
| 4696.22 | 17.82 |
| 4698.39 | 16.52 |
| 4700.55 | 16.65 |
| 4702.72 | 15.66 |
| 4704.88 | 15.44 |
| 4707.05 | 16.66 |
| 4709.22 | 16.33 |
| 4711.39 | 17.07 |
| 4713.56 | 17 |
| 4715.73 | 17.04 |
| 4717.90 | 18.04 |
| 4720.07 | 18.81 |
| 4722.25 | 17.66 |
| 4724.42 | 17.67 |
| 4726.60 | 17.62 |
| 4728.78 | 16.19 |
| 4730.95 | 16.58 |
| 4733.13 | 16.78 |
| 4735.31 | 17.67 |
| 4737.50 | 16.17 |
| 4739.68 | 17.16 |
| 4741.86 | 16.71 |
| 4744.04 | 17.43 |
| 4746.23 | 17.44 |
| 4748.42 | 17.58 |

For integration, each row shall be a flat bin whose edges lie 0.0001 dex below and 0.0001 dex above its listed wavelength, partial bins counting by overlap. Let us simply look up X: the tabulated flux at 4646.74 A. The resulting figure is 16.29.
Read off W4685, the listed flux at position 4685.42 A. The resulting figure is 17.26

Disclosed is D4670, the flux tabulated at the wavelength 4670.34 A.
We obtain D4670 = 16.22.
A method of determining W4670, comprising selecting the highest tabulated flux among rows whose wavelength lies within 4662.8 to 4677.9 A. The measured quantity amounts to 17.37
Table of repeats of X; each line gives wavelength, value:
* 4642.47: 17.49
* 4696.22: 17.82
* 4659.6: 18.02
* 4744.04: 17.43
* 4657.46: 16.56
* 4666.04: 16.25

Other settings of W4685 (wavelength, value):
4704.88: 15.44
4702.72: 15.66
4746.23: 17.44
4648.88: 15.66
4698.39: 16.52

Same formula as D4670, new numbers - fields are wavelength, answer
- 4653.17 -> 17.73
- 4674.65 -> 16.76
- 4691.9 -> 16.89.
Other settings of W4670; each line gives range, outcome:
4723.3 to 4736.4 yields 17.67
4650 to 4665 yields 18.02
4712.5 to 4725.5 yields 18.81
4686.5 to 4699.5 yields 17.82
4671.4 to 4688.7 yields 17.5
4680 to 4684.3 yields 17.39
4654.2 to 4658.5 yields 16.68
